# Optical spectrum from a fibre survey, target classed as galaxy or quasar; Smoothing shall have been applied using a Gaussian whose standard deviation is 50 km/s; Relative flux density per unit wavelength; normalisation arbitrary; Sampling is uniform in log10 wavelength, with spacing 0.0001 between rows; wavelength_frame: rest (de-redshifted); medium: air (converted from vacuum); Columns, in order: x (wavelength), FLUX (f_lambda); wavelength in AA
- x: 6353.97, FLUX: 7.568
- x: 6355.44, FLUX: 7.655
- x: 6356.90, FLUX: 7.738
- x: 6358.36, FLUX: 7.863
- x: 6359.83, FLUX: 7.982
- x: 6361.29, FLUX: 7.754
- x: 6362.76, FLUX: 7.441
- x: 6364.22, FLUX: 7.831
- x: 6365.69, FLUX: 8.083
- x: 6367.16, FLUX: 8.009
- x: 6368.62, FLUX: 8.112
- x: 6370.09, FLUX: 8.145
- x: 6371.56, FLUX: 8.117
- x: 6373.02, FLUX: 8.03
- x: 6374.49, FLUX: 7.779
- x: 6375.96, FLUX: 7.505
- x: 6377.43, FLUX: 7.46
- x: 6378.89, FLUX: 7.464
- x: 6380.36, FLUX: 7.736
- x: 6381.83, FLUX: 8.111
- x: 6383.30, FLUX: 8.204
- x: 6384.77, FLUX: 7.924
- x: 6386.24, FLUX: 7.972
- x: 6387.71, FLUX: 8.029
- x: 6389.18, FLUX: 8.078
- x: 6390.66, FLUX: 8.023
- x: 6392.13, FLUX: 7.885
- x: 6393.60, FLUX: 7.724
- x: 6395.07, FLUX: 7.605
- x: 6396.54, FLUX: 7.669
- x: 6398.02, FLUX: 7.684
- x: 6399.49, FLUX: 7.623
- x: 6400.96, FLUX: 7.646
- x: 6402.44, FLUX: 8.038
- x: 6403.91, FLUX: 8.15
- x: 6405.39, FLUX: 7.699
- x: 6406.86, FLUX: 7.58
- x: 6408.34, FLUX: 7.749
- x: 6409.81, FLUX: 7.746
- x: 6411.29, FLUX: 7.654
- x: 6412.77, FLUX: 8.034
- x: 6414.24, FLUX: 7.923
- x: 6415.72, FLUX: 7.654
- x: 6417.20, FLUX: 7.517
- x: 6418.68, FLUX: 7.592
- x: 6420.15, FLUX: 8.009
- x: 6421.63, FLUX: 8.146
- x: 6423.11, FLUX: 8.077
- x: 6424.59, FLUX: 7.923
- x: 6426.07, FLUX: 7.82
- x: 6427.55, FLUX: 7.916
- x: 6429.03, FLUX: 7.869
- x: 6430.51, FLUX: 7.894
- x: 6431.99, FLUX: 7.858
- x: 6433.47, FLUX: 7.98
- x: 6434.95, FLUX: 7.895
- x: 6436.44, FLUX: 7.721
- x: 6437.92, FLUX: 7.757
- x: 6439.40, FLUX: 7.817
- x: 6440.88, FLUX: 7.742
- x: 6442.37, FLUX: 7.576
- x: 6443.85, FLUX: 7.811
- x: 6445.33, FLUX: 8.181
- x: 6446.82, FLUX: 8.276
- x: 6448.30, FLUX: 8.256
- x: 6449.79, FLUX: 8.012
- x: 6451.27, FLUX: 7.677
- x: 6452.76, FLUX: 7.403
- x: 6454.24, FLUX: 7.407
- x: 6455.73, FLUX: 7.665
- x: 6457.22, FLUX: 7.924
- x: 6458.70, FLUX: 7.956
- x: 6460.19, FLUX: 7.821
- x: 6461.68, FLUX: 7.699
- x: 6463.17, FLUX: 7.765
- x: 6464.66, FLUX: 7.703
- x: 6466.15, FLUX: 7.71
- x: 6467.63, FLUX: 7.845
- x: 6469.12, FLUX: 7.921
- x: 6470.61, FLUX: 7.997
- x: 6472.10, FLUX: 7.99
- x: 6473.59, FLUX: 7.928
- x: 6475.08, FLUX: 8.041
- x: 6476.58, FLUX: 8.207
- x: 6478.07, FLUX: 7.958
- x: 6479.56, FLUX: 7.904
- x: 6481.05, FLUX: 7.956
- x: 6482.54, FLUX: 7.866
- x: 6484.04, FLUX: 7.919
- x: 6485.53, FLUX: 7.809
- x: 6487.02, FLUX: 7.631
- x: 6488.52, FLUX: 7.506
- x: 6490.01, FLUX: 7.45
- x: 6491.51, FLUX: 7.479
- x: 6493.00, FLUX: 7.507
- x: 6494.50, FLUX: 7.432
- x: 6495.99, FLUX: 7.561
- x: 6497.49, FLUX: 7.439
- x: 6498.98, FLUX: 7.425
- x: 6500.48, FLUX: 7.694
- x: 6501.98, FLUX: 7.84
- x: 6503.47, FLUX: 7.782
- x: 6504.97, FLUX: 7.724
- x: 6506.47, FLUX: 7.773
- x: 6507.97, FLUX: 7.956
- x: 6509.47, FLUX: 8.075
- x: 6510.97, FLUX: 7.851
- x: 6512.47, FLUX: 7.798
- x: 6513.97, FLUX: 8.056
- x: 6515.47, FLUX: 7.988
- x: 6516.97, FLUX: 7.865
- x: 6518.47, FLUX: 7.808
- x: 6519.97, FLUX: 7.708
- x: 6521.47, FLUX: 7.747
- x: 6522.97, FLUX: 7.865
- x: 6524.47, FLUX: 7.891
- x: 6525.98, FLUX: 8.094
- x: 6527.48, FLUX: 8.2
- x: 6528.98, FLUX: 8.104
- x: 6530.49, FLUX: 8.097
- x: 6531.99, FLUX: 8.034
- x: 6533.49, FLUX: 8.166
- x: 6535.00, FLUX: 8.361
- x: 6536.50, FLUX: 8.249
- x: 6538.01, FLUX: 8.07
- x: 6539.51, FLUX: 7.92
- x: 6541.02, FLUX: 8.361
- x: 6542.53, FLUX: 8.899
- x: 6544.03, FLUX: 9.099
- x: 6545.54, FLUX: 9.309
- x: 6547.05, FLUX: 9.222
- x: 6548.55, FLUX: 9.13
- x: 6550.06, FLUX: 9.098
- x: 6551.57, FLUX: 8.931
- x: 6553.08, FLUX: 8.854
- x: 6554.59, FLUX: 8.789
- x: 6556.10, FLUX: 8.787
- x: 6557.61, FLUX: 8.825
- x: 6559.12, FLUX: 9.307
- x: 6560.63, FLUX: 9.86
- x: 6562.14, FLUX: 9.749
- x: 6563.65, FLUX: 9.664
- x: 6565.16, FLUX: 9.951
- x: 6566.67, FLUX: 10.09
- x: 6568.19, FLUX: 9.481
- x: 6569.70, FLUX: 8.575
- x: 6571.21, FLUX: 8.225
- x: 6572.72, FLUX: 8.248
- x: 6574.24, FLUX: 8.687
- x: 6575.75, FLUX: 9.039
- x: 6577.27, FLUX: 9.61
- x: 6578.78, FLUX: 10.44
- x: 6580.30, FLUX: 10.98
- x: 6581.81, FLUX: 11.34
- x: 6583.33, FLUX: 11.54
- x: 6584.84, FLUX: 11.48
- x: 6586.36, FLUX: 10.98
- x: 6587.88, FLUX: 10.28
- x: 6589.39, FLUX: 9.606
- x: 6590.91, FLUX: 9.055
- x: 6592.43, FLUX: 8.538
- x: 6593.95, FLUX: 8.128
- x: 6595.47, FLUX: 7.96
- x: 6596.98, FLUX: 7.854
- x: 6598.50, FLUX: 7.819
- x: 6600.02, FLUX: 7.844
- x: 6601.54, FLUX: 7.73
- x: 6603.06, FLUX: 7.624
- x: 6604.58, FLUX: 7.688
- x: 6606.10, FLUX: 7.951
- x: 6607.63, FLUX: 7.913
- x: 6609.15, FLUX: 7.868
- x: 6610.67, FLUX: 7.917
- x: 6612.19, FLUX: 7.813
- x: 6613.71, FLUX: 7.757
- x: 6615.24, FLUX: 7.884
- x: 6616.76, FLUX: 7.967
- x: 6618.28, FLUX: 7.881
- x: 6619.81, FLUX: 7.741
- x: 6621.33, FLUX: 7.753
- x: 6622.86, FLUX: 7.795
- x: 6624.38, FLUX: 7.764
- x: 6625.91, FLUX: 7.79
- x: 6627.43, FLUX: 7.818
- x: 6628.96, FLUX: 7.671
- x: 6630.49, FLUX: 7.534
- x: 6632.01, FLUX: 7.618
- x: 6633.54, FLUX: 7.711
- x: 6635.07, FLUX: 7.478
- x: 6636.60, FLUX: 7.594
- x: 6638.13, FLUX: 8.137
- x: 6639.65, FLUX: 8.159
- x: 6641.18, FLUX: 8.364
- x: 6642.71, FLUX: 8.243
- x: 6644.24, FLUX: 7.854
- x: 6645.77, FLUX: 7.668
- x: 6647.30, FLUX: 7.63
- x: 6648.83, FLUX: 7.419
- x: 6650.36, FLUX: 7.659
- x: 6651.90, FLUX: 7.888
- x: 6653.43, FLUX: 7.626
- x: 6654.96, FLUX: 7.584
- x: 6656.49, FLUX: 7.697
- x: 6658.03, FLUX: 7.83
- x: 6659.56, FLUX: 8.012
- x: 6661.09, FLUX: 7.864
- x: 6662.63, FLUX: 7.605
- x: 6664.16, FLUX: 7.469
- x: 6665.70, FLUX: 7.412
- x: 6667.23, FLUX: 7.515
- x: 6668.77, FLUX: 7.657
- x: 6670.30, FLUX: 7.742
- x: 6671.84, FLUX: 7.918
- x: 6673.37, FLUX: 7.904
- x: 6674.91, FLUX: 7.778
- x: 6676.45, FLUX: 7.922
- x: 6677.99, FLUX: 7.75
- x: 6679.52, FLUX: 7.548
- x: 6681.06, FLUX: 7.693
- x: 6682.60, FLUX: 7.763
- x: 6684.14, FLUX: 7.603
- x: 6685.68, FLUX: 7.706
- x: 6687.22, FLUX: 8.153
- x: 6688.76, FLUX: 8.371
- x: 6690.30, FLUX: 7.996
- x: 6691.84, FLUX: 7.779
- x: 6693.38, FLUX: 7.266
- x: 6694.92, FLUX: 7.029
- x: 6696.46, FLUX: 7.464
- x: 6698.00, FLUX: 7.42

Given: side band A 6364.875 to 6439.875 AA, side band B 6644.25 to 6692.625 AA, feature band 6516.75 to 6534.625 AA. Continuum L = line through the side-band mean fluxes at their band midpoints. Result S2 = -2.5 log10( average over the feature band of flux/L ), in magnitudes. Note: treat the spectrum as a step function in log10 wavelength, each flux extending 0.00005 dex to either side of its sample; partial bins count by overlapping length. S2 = -0.02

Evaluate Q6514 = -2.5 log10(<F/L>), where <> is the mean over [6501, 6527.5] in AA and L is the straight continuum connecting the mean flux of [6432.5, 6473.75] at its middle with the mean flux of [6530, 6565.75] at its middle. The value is 0.082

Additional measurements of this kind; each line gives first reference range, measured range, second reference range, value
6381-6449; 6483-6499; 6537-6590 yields 0.15 mag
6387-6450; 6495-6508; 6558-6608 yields 0.12 mag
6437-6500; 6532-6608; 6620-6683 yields -0.16 mag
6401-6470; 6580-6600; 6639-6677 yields -0.22 mag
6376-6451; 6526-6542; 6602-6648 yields -0.04 mag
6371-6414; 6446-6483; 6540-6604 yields 0.07 mag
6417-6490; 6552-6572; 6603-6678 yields -0.18 mag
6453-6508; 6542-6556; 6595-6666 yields -0.16 mag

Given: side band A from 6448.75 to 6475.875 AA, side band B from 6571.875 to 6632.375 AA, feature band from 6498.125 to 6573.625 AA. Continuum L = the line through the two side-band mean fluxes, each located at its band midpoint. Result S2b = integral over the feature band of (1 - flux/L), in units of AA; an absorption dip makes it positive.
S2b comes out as -2.2 AA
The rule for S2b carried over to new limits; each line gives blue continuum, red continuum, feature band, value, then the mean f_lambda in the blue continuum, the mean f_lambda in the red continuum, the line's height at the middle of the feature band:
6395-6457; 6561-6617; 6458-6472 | 0.45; 7.82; 8.97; 8.09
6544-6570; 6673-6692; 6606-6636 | 2.70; 9.28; 7.84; 8.55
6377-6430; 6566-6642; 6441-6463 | 0.48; 7.83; 8.53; 8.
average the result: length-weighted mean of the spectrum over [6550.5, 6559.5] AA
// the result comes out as 8.9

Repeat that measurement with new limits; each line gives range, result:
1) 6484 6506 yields 7.61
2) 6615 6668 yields 7.76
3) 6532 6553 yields 8.66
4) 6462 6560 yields 8.08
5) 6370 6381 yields 7.76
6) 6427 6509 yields 7.8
